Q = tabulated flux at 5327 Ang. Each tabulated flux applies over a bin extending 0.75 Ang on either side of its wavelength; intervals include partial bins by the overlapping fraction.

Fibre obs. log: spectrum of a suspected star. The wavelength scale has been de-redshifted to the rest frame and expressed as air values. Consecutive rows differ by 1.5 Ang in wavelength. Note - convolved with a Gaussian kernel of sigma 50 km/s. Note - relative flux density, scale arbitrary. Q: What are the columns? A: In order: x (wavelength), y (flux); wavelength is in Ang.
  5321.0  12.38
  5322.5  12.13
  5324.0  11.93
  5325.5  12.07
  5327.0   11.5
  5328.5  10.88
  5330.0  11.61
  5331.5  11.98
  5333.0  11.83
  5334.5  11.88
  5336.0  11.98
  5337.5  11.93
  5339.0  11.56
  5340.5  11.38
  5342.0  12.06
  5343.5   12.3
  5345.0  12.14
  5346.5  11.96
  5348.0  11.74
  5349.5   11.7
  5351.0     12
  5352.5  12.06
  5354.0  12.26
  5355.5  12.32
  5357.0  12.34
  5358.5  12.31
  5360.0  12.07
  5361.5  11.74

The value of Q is 11.5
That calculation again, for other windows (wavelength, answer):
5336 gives 11.98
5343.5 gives 12.3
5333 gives 11.83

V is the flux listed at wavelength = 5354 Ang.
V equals 12.26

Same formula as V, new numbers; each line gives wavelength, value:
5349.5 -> 11.7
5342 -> 12.06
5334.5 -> 11.88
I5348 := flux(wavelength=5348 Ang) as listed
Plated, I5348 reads 11.74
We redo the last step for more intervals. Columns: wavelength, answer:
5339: 11.56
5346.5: 11.96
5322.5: 12.13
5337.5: 11.93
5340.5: 11.38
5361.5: 11.74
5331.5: 11.98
